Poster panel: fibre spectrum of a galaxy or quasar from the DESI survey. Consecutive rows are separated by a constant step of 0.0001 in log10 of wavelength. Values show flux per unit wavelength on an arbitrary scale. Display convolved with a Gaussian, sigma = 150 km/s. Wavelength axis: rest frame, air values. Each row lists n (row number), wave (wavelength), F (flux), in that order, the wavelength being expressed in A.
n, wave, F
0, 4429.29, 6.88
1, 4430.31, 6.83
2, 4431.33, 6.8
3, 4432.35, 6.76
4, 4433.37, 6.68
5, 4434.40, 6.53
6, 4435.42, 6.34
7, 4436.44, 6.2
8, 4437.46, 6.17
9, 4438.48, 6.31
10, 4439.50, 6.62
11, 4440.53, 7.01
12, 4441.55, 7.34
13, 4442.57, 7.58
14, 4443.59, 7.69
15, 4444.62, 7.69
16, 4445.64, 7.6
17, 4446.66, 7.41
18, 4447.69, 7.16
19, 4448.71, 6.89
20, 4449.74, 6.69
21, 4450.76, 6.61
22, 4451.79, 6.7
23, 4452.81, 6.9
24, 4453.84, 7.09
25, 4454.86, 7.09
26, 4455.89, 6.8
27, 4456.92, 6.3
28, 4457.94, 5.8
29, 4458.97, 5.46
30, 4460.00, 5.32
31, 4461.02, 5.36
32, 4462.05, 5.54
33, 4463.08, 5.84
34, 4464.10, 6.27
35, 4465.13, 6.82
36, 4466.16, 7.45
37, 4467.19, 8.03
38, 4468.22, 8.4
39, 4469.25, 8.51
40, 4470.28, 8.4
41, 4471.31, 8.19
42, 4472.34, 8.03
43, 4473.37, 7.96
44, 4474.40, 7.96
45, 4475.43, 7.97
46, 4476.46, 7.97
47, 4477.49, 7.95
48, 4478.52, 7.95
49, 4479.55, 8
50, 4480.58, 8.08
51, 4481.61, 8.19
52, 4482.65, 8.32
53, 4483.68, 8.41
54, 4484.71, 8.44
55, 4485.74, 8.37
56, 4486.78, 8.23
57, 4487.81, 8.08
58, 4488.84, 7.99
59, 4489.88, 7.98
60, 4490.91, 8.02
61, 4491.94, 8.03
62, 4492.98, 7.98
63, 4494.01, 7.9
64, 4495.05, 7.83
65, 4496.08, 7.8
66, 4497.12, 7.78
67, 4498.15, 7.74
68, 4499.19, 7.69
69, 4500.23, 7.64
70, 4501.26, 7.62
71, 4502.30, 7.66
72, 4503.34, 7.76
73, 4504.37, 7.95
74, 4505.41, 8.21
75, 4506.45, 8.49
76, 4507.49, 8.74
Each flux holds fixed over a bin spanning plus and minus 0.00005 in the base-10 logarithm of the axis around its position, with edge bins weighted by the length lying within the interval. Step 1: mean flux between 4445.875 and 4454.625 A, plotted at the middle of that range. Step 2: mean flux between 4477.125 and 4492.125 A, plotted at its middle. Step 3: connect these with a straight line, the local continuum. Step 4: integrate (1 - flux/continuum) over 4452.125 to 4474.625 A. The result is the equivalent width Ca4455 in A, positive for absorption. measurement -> 1.40 A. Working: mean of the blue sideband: 6.96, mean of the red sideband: 8.14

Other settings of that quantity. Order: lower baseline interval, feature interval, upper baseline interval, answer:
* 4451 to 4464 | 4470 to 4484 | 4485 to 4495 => -1.50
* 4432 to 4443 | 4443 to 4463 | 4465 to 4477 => 1.76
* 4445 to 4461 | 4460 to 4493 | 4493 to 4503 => -2.33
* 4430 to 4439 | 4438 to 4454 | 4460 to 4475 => -0.73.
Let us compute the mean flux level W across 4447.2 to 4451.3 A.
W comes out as 6.83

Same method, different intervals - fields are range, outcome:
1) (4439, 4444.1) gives 7.25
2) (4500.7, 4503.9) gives 7.7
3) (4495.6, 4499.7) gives 7.75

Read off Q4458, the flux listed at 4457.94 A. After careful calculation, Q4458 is 5.8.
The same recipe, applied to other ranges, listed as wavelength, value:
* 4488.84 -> 7.99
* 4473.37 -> 7.96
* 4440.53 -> 7.01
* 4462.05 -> 5.54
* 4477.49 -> 7.95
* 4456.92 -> 6.3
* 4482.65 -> 8.32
